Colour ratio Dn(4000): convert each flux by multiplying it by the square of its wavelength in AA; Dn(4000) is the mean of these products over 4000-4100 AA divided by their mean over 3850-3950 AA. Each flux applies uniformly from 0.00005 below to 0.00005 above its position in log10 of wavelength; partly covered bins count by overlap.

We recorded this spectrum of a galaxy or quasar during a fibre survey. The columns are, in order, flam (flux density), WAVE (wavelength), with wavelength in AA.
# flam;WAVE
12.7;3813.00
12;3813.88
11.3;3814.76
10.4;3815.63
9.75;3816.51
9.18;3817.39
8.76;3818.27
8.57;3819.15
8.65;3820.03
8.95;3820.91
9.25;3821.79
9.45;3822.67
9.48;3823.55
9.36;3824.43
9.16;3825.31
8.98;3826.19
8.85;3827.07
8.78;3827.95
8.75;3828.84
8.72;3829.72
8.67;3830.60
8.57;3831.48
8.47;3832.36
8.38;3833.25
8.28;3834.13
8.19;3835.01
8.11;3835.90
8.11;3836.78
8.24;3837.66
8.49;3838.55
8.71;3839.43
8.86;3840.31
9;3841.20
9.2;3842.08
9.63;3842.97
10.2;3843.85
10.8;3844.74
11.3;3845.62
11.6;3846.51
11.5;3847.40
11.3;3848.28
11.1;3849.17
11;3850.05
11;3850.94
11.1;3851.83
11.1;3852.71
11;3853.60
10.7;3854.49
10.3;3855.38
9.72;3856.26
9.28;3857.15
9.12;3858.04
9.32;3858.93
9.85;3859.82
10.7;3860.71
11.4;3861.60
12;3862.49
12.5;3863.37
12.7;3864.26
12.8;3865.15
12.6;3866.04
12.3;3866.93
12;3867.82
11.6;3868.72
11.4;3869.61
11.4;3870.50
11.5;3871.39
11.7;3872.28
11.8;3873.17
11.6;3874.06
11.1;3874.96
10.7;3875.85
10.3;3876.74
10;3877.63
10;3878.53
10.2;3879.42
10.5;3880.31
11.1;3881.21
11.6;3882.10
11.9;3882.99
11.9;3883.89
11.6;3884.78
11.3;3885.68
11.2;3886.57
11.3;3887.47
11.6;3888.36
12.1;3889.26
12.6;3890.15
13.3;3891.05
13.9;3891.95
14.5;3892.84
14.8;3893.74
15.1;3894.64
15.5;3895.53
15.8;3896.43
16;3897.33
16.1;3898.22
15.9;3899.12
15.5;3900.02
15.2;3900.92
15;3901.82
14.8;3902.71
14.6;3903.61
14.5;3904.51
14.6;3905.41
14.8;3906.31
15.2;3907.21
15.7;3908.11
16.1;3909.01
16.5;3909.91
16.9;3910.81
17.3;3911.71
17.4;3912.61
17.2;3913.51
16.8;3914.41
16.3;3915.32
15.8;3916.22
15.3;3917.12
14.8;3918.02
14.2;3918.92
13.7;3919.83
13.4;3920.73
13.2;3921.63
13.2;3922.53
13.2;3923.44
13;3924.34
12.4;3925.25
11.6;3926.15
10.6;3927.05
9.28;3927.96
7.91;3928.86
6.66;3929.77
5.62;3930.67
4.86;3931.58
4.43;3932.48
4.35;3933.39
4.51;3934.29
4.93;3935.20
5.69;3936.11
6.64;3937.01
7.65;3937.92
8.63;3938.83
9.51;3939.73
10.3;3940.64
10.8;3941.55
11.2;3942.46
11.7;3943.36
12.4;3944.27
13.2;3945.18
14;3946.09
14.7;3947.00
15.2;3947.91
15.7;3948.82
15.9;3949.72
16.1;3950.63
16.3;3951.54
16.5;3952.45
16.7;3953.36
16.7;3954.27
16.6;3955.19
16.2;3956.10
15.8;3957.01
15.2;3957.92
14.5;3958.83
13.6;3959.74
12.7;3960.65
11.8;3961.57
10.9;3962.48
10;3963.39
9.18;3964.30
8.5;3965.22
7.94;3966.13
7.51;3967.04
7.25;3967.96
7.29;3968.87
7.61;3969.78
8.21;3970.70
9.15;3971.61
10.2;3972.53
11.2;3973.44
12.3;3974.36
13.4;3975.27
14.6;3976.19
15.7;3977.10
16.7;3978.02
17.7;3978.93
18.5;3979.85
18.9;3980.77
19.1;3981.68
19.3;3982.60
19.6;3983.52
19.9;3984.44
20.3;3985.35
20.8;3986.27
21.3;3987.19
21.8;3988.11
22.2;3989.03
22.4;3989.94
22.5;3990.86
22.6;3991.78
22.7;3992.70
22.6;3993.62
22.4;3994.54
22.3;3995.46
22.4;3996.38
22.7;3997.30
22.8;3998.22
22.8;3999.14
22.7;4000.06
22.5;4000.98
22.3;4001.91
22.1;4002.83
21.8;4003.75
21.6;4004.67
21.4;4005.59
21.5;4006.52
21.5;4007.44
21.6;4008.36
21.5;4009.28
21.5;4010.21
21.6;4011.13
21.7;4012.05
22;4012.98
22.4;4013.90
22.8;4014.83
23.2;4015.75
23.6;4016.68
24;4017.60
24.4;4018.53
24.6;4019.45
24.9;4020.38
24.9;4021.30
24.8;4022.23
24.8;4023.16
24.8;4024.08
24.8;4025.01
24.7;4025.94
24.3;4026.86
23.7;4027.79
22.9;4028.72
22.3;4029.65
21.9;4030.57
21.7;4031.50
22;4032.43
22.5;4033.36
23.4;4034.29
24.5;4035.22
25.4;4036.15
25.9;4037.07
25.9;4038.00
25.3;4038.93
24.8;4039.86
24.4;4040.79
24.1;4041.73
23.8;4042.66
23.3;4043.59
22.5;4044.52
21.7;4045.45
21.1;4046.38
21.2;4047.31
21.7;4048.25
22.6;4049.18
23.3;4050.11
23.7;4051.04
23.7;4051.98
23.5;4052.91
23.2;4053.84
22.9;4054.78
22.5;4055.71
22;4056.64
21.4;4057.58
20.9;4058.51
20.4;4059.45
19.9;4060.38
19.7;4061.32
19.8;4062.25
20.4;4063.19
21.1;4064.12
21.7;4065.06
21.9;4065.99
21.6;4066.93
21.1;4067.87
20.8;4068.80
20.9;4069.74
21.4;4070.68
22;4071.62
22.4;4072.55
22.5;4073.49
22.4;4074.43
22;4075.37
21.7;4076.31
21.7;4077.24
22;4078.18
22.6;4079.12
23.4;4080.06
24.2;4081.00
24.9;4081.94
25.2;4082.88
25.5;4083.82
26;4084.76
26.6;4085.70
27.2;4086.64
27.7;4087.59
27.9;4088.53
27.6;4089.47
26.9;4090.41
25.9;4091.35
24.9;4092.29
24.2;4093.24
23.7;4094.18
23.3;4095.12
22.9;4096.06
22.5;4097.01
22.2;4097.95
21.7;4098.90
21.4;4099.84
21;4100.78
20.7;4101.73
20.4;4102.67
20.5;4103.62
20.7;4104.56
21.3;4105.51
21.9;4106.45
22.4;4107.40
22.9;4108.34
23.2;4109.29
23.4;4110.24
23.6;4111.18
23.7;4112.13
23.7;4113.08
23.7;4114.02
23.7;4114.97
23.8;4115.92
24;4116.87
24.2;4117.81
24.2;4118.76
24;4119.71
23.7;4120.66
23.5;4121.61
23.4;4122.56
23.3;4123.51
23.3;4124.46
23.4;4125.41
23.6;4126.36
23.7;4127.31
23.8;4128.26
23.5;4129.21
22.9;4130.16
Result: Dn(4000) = 2.05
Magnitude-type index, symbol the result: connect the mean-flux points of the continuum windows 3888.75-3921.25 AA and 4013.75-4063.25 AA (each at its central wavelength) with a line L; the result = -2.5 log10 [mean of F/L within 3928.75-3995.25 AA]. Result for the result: 0.35 mag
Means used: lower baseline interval 15.2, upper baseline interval 23.1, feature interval 13.6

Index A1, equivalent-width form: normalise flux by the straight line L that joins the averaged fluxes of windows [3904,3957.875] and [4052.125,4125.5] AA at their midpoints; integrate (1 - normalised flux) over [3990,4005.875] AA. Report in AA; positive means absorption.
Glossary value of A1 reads -4.9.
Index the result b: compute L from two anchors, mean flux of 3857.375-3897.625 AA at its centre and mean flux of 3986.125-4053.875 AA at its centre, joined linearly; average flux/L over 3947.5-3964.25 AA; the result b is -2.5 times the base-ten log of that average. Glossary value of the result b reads 0.22 mag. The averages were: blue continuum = 11.9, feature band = 14.7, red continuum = 23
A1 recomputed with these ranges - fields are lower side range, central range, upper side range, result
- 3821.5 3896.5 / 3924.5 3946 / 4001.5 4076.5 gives 9.77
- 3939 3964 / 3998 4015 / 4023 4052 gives -1.70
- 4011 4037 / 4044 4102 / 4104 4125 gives 1.38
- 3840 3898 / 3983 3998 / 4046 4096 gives -2.72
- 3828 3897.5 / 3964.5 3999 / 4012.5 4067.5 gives 4.32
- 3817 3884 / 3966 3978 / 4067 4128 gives 4.47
